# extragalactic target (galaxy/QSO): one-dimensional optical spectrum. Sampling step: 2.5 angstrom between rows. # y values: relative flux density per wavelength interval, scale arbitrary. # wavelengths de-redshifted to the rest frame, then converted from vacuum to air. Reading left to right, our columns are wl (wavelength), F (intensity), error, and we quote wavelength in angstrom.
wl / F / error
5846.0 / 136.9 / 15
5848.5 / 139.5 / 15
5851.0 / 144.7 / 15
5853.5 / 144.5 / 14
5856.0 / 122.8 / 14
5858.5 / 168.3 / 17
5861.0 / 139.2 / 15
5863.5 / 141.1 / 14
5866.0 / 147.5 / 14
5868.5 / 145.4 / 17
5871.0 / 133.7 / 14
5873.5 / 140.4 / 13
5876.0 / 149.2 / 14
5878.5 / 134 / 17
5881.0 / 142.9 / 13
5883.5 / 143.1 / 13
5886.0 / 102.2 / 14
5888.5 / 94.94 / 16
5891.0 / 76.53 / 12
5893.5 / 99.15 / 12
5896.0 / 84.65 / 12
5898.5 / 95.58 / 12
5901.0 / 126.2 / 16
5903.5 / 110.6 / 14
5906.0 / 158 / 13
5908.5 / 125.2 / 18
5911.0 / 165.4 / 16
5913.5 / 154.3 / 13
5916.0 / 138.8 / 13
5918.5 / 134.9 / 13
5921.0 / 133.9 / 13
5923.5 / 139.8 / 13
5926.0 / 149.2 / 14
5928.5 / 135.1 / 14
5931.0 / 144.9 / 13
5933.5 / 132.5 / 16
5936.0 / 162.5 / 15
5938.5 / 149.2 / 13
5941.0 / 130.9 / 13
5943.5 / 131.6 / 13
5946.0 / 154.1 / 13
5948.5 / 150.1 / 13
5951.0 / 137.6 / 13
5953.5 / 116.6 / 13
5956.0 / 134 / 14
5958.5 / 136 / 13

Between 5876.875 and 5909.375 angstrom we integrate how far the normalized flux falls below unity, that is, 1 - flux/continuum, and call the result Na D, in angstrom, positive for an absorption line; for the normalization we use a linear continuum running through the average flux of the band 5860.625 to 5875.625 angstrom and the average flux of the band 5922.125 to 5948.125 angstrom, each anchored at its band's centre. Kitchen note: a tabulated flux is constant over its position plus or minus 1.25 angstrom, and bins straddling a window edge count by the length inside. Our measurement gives 6.2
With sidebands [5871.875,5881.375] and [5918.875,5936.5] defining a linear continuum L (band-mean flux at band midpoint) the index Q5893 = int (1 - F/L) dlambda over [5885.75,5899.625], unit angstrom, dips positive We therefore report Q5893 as 4.9 angstrom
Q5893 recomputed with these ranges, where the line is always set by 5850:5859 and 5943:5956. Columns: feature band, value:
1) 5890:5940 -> 3.1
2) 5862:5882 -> 0.1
